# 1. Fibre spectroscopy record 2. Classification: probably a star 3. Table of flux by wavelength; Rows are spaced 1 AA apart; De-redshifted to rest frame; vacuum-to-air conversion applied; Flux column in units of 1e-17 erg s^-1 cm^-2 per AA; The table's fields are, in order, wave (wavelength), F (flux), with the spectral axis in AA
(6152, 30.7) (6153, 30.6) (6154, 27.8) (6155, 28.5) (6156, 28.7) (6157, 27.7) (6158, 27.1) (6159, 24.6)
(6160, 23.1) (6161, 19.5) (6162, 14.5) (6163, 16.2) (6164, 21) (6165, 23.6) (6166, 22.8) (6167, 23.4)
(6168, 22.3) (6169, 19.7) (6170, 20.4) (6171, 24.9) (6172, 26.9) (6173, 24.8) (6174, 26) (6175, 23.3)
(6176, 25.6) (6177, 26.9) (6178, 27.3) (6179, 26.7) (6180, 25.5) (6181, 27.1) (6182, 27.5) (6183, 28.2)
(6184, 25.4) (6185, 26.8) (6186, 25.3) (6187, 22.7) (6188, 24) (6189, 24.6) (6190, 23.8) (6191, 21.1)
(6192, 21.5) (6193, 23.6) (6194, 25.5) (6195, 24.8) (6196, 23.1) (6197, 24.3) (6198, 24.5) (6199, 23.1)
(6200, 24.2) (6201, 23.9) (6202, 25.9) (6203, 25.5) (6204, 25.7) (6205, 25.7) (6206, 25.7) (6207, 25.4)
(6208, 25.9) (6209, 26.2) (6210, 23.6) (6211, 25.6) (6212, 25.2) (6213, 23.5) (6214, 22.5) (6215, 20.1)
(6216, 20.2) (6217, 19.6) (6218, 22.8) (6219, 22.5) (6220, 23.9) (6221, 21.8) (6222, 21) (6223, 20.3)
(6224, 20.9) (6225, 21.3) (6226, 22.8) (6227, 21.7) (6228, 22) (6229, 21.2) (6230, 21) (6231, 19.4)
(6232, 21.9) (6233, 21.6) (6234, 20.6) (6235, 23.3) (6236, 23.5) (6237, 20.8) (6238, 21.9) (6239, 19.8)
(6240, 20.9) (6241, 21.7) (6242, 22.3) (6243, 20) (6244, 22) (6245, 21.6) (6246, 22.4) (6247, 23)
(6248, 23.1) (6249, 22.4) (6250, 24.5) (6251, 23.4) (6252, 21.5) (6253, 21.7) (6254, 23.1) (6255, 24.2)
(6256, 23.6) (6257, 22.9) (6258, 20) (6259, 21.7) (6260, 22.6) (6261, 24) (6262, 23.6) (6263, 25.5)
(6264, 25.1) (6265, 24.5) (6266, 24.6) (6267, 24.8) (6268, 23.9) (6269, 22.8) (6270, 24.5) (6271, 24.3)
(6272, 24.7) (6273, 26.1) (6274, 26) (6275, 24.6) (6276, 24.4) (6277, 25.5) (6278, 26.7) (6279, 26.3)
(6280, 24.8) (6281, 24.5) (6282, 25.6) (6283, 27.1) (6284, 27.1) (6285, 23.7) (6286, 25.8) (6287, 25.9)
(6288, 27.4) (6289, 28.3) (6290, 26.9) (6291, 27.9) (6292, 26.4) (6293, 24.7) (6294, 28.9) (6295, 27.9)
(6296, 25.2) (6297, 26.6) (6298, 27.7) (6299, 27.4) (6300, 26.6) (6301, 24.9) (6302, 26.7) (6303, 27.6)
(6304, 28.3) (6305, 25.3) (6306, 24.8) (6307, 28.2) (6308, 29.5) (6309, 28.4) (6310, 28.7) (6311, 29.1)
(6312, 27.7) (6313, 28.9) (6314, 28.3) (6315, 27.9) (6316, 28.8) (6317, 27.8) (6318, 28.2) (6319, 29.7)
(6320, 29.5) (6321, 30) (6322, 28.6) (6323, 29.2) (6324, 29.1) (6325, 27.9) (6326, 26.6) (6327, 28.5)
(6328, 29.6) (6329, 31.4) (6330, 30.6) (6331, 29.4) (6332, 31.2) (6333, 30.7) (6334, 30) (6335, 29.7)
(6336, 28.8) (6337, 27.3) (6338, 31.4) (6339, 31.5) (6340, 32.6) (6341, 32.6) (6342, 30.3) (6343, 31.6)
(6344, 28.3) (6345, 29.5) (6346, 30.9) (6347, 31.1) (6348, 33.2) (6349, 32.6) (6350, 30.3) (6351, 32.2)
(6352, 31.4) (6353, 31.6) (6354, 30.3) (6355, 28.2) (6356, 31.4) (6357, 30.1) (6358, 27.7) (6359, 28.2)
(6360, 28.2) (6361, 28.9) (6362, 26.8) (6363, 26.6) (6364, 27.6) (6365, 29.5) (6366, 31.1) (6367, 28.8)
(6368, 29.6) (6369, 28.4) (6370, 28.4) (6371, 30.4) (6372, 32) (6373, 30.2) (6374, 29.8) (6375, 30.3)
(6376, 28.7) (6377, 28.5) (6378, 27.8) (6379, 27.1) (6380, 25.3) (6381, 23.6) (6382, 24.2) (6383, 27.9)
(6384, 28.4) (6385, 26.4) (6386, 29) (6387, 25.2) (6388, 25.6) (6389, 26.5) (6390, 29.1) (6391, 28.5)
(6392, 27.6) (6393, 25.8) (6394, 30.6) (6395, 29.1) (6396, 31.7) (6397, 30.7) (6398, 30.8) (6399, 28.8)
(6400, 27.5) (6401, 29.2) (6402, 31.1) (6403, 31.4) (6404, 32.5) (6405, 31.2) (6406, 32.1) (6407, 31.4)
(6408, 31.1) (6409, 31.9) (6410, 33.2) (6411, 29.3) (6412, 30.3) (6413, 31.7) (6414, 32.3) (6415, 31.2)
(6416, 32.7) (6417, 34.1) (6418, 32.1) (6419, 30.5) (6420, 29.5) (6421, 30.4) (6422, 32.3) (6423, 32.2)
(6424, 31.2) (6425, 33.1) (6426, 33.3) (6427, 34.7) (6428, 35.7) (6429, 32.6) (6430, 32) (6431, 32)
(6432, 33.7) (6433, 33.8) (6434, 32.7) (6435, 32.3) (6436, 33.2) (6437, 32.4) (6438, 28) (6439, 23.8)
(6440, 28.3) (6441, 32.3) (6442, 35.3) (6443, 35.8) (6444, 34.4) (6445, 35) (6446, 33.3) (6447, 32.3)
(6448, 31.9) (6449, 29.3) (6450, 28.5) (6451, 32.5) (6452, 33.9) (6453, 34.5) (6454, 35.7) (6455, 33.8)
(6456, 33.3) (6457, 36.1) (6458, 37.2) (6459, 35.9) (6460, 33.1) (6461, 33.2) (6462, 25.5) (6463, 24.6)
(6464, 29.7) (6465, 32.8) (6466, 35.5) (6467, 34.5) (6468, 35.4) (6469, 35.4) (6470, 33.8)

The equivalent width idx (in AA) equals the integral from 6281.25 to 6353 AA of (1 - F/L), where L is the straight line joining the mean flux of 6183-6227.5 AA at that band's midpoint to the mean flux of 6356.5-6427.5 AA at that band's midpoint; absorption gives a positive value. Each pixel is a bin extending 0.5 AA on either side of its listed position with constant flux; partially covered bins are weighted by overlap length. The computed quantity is -3.7 AA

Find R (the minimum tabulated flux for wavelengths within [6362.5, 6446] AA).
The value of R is 23.6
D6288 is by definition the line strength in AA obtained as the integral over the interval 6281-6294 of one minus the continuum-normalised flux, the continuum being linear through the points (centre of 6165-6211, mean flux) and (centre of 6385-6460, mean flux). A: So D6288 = 0.5 AA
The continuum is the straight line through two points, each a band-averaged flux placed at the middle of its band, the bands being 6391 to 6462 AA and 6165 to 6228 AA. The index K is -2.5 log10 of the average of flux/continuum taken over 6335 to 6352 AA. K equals -0.07 mag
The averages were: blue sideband 24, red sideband 31.9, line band 30.9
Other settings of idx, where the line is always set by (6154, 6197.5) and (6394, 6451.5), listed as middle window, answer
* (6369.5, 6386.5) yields 1.2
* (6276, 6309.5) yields 1.4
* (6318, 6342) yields -0.8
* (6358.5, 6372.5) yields 0.5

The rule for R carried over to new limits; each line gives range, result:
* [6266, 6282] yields 22.8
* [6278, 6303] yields 23.7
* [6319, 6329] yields 26.6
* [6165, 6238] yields 19.4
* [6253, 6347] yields 20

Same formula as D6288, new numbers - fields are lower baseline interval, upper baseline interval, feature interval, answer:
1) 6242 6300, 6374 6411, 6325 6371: -4.27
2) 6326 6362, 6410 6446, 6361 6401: 3.53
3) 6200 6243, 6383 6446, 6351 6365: -0.30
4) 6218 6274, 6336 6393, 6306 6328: -1.71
